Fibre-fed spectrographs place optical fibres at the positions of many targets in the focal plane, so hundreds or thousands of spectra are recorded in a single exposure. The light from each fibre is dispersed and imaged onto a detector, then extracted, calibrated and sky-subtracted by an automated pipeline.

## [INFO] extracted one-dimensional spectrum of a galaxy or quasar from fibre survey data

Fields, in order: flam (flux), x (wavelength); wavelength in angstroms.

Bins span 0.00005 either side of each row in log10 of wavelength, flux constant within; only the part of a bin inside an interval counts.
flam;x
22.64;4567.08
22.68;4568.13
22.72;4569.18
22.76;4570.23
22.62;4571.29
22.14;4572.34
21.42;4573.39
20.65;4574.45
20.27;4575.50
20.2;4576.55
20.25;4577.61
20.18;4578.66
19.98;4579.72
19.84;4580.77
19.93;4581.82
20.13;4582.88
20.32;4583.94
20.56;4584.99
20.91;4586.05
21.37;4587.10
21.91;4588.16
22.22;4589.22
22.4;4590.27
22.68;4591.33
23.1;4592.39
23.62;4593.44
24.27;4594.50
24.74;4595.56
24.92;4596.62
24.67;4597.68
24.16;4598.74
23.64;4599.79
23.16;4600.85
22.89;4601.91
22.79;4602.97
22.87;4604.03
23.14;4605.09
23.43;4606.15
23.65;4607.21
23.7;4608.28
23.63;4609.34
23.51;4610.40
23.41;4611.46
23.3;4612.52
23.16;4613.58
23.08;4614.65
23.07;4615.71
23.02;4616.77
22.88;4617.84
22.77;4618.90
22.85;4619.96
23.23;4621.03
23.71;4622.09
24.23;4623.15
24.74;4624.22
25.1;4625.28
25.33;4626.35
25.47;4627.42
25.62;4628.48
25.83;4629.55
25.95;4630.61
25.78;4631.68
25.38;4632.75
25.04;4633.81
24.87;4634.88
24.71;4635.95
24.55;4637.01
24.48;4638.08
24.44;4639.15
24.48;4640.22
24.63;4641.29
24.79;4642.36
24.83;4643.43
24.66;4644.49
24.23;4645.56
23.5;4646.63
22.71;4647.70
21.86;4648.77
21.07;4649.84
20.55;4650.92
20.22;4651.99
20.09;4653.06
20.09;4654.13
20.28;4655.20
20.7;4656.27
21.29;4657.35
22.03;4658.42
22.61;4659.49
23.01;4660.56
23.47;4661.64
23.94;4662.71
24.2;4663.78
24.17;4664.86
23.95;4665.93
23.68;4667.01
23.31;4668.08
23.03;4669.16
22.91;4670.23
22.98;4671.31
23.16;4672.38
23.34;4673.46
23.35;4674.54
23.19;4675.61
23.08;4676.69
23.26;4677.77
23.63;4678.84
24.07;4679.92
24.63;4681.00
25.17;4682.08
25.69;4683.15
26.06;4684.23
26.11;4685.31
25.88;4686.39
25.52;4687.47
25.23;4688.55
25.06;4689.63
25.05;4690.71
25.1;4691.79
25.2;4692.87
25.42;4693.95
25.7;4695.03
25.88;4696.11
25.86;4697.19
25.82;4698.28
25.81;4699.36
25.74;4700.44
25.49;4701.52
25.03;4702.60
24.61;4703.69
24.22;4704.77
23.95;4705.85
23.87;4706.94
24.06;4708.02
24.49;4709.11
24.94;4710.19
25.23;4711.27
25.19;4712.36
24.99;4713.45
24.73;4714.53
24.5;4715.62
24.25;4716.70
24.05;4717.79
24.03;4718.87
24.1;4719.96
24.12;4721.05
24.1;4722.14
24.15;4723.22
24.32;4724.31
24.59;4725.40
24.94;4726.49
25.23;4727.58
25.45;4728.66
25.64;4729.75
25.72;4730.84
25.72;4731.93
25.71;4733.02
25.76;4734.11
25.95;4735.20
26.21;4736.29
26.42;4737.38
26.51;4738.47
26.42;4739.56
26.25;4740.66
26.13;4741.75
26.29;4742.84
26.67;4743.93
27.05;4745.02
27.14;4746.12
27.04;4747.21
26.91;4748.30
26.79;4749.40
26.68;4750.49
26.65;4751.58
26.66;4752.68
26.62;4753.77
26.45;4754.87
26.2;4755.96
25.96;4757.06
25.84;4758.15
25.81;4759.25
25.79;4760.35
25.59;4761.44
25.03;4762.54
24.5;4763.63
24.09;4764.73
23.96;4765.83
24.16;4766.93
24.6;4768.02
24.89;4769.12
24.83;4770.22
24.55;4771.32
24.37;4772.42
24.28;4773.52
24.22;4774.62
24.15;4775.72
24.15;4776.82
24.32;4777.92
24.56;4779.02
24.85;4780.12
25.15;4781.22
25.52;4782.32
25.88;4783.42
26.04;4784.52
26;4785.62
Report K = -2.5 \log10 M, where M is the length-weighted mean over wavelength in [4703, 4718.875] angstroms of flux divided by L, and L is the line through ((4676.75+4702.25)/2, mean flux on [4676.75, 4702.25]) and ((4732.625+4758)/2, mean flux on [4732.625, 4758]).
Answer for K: 0.05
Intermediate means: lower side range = 25.2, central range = 24.5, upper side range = 26.5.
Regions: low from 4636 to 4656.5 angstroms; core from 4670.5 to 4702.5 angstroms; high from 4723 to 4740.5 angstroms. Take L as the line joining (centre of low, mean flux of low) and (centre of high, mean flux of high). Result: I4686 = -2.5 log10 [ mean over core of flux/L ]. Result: -0.03 mag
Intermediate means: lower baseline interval 22.8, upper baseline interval 25.6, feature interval 24.8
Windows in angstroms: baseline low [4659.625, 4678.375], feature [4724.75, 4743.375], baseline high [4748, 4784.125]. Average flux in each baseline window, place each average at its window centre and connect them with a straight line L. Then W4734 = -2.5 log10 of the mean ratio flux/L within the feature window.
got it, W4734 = -0.05 mag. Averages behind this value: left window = 23.4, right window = 25.3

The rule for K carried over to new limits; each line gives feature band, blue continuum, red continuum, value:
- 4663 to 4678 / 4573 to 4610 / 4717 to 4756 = 0.03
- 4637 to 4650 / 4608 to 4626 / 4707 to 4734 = 0.00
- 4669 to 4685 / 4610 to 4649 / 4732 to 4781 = 0.04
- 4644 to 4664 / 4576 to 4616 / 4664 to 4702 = 0.09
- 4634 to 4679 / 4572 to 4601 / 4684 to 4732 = 0.03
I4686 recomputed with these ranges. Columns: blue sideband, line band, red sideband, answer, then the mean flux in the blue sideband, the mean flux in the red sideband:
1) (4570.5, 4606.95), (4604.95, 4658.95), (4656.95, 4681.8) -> -0.03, 22.1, 23.3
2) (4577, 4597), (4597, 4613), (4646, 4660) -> -0.09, 21.7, 21.3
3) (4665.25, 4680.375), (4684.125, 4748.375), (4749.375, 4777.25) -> -0.05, 23.4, 25.2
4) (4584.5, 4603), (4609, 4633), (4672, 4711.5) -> -0.03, 23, 24.8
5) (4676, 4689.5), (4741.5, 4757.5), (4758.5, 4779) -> -0.08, 24.8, 24.6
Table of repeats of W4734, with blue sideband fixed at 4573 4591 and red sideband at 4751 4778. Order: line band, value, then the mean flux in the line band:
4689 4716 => -0.063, 25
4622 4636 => -0.153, 25.2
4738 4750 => -0.086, 26.6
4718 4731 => -0.022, 24.7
